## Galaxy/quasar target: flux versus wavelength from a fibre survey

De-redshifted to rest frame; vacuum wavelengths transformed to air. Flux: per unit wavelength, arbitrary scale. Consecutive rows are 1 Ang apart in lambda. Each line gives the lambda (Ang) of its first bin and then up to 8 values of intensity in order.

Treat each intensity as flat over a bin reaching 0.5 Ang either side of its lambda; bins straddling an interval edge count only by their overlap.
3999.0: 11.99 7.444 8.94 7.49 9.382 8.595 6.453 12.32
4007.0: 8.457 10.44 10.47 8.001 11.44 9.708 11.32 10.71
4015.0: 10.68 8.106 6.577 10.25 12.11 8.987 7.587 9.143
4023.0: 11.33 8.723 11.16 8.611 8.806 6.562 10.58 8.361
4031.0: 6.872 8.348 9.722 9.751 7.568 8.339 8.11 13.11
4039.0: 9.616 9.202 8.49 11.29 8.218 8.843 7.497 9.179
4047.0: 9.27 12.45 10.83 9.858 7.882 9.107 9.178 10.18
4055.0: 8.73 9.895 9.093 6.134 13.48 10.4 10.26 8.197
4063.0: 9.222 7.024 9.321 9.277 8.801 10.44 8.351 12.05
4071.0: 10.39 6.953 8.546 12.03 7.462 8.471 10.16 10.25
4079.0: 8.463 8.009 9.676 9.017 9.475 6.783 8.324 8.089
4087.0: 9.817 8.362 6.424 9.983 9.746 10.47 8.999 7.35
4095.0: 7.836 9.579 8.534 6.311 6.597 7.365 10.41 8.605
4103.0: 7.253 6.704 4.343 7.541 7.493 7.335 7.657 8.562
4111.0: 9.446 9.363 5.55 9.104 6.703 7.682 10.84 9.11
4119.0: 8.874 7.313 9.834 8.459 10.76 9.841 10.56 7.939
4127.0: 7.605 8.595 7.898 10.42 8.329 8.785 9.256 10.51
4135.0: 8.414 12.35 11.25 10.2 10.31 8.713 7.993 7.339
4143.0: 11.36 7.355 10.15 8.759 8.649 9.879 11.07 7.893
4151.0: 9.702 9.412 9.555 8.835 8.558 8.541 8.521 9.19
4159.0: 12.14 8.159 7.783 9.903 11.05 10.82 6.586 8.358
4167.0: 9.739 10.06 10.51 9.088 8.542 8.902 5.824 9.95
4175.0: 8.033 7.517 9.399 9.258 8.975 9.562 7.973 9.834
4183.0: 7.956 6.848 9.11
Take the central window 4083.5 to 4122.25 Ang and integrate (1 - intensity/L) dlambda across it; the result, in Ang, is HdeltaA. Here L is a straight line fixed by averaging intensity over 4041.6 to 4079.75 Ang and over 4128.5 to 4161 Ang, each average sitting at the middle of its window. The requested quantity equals 4.9 Ang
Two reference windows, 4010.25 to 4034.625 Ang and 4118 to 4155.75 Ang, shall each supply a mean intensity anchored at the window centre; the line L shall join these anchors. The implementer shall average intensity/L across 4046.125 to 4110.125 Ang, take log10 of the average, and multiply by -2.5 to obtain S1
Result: 0.06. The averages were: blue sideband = 9.37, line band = 8.83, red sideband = 9.26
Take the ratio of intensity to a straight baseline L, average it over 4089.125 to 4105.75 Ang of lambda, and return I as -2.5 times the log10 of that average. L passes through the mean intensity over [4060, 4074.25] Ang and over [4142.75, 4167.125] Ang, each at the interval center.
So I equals 0.153 mag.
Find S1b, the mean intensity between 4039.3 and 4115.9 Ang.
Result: 8.78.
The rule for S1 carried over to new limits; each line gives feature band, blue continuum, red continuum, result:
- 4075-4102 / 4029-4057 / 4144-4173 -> 0.077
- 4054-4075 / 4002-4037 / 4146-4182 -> -0.025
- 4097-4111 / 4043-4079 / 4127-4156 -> 0.236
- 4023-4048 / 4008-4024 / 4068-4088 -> 0.048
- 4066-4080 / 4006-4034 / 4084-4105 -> -0.097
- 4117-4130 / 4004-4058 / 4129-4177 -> 0.027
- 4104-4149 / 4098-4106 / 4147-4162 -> -0.080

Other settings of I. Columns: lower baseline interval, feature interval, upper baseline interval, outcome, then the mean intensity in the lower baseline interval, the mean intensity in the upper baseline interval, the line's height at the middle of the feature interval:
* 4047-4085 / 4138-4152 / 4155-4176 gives -0.01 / 9.33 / 9.04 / 9.1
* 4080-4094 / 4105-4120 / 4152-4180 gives 0.10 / 8.77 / 9.05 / 8.86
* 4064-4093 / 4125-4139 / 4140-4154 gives -0.04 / 9.07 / 9.13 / 9.12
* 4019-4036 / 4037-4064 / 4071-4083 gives -0.06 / 8.96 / 9.08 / 9.02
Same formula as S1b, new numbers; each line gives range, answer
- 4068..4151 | 8.8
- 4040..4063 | 9.46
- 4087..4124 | 8.28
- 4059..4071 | 9.61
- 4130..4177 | 9.23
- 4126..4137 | 9.25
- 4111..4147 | 9.07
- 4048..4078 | 9.44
